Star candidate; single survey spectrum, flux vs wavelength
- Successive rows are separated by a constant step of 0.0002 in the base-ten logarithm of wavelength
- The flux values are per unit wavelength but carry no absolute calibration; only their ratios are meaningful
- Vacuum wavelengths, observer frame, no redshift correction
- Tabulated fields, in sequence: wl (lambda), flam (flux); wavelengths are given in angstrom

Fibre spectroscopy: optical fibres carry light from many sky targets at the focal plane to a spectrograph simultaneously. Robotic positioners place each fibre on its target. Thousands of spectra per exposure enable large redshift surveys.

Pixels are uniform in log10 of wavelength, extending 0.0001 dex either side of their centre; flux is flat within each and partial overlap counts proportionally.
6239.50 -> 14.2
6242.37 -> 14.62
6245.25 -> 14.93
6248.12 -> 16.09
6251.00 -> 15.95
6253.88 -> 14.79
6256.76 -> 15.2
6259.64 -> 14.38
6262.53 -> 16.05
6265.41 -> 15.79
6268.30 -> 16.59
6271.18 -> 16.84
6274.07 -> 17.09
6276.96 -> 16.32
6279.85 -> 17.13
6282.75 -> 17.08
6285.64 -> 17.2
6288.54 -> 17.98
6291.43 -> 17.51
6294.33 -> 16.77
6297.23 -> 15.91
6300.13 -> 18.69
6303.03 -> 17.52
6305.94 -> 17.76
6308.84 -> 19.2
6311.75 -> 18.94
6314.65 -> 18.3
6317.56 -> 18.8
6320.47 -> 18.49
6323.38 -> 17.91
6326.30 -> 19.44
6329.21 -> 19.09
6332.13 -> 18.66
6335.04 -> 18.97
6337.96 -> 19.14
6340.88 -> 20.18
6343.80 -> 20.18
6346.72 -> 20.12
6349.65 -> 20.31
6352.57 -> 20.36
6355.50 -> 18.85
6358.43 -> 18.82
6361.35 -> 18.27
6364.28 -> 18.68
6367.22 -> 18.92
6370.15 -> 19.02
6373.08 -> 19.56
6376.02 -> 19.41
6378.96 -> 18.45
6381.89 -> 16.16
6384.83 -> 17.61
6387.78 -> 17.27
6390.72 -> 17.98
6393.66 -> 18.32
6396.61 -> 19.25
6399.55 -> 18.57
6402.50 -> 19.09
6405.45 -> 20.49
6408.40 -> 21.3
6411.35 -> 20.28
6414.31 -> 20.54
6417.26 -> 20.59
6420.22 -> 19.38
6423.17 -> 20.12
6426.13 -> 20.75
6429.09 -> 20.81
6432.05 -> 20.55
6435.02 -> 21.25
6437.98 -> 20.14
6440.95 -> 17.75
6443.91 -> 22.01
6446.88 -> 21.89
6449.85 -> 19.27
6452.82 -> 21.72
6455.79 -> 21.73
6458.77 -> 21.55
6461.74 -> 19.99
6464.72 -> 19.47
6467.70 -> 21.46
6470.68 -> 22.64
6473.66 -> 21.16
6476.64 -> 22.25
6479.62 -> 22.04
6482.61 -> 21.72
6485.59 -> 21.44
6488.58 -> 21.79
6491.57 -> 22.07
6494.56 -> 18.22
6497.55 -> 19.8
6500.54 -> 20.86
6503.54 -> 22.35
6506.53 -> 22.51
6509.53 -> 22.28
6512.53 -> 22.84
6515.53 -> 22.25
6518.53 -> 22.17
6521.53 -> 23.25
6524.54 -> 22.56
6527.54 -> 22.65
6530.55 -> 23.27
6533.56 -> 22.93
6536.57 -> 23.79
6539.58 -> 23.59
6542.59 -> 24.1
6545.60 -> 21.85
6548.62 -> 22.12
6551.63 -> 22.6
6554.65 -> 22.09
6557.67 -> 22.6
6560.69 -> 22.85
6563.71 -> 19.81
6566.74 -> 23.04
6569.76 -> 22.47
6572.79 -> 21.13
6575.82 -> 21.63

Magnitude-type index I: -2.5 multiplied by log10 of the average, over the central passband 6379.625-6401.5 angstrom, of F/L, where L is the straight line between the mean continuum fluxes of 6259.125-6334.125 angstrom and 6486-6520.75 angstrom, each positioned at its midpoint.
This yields 0.086 mag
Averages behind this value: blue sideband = 17.6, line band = 17.9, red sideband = 21.6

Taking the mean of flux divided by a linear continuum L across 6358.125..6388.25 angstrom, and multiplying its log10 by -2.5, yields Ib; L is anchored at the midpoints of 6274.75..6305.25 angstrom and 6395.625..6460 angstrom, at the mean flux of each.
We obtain 0.043 mag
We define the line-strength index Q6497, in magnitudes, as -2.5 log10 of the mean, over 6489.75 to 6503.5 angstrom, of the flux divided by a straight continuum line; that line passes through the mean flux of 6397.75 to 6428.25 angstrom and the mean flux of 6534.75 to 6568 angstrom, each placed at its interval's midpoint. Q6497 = 0.058 mag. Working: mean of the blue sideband 20.1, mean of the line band 20.5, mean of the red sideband 22.6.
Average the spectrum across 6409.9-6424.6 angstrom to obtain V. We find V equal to 20.2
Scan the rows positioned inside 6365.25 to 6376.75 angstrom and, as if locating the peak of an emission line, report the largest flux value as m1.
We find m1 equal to 19.56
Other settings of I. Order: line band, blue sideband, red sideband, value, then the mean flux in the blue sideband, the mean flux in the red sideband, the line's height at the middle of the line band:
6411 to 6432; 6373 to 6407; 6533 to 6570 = -0.06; 18.5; 22.6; 19.3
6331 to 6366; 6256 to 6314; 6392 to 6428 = -0.05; 17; 19.9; 18.5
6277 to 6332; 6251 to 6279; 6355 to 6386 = -0.07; 15.9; 18.5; 16.9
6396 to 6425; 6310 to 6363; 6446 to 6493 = 0.02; 19.2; 21.4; 20.4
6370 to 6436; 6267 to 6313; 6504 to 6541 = 0.03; 17.4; 22.8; 20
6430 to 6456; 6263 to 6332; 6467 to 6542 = 0.01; 17.7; 22.1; 20.8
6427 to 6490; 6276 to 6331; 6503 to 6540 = 0.02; 17.9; 22.8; 21.4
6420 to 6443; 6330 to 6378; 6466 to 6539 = 0.03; 19.3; 22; 20.7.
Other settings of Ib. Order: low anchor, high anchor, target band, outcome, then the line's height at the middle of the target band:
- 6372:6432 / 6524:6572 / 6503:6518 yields -0.03 mag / 21.8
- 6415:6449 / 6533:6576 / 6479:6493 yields -0.02 mag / 21.3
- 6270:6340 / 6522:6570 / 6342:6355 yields -0.07 mag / 18.8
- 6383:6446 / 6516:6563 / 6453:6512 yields 0.00 mag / 21.4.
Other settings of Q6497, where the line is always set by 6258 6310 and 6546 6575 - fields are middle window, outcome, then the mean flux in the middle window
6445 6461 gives -0.059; 21.2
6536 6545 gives -0.094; 23.6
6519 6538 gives -0.076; 23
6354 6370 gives -0.019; 18.7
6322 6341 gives -0.067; 19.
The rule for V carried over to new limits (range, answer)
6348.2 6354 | 20.4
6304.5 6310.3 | 18.5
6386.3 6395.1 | 17.8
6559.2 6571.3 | 22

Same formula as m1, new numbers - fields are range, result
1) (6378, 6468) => 22.01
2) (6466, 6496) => 22.64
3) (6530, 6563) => 24.1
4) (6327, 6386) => 20.36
